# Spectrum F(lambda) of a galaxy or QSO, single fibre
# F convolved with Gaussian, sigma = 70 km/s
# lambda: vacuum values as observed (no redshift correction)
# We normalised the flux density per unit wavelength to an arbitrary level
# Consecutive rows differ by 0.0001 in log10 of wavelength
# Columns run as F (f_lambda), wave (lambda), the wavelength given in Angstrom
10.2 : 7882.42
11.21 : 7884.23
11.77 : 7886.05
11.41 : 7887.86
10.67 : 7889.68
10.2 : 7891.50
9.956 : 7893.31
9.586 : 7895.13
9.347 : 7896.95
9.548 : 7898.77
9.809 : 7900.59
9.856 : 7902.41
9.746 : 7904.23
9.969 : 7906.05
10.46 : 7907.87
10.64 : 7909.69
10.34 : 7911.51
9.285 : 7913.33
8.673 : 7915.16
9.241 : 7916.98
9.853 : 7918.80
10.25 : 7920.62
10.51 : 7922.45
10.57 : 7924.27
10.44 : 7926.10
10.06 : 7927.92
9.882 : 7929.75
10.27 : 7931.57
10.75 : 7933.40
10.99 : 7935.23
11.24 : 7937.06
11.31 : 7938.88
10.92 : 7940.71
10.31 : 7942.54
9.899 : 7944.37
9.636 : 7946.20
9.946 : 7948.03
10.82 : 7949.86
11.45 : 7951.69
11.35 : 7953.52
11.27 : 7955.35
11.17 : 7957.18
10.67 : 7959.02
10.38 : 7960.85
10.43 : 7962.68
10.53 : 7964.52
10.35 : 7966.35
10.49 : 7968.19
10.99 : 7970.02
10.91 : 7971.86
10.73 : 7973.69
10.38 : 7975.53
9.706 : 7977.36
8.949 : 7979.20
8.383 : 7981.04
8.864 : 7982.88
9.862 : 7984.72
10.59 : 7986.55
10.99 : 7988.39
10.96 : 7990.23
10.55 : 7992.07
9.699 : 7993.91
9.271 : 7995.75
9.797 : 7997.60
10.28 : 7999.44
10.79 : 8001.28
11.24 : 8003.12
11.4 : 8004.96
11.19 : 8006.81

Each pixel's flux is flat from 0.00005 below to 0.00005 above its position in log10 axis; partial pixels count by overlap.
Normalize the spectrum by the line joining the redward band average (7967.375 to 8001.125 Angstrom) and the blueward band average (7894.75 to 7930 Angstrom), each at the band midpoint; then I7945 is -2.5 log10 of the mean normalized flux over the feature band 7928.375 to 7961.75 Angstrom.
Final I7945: -0.071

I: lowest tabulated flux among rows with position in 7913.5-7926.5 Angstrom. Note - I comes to 8.673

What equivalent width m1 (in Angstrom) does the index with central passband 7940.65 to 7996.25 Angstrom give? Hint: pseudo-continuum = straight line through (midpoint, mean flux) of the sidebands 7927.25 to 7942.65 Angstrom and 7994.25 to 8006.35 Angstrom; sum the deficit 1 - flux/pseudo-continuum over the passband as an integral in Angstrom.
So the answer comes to 1.15 Angstrom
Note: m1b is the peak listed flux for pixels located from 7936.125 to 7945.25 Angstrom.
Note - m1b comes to 11.31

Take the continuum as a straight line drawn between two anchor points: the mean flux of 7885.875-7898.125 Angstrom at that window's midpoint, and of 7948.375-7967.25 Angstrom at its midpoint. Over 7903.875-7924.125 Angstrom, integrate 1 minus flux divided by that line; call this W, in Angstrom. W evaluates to 1.1 Angstrom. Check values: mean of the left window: 10.3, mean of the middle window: 9.94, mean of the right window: 10.8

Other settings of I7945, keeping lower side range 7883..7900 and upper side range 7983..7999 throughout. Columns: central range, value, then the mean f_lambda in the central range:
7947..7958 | -0.08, 11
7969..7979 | -0.03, 10.4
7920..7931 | 0.00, 10.3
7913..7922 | 0.09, 9.52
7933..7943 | -0.07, 11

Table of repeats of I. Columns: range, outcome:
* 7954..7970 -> 10.35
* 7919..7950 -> 9.636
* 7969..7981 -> 8.949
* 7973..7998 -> 8.383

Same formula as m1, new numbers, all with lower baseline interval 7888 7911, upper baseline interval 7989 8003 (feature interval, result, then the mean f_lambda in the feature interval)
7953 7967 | -0.80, 10.8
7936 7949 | -0.43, 10.5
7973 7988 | 0.76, 9.71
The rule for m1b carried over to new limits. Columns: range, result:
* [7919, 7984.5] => 11.45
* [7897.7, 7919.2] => 10.64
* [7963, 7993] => 10.99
